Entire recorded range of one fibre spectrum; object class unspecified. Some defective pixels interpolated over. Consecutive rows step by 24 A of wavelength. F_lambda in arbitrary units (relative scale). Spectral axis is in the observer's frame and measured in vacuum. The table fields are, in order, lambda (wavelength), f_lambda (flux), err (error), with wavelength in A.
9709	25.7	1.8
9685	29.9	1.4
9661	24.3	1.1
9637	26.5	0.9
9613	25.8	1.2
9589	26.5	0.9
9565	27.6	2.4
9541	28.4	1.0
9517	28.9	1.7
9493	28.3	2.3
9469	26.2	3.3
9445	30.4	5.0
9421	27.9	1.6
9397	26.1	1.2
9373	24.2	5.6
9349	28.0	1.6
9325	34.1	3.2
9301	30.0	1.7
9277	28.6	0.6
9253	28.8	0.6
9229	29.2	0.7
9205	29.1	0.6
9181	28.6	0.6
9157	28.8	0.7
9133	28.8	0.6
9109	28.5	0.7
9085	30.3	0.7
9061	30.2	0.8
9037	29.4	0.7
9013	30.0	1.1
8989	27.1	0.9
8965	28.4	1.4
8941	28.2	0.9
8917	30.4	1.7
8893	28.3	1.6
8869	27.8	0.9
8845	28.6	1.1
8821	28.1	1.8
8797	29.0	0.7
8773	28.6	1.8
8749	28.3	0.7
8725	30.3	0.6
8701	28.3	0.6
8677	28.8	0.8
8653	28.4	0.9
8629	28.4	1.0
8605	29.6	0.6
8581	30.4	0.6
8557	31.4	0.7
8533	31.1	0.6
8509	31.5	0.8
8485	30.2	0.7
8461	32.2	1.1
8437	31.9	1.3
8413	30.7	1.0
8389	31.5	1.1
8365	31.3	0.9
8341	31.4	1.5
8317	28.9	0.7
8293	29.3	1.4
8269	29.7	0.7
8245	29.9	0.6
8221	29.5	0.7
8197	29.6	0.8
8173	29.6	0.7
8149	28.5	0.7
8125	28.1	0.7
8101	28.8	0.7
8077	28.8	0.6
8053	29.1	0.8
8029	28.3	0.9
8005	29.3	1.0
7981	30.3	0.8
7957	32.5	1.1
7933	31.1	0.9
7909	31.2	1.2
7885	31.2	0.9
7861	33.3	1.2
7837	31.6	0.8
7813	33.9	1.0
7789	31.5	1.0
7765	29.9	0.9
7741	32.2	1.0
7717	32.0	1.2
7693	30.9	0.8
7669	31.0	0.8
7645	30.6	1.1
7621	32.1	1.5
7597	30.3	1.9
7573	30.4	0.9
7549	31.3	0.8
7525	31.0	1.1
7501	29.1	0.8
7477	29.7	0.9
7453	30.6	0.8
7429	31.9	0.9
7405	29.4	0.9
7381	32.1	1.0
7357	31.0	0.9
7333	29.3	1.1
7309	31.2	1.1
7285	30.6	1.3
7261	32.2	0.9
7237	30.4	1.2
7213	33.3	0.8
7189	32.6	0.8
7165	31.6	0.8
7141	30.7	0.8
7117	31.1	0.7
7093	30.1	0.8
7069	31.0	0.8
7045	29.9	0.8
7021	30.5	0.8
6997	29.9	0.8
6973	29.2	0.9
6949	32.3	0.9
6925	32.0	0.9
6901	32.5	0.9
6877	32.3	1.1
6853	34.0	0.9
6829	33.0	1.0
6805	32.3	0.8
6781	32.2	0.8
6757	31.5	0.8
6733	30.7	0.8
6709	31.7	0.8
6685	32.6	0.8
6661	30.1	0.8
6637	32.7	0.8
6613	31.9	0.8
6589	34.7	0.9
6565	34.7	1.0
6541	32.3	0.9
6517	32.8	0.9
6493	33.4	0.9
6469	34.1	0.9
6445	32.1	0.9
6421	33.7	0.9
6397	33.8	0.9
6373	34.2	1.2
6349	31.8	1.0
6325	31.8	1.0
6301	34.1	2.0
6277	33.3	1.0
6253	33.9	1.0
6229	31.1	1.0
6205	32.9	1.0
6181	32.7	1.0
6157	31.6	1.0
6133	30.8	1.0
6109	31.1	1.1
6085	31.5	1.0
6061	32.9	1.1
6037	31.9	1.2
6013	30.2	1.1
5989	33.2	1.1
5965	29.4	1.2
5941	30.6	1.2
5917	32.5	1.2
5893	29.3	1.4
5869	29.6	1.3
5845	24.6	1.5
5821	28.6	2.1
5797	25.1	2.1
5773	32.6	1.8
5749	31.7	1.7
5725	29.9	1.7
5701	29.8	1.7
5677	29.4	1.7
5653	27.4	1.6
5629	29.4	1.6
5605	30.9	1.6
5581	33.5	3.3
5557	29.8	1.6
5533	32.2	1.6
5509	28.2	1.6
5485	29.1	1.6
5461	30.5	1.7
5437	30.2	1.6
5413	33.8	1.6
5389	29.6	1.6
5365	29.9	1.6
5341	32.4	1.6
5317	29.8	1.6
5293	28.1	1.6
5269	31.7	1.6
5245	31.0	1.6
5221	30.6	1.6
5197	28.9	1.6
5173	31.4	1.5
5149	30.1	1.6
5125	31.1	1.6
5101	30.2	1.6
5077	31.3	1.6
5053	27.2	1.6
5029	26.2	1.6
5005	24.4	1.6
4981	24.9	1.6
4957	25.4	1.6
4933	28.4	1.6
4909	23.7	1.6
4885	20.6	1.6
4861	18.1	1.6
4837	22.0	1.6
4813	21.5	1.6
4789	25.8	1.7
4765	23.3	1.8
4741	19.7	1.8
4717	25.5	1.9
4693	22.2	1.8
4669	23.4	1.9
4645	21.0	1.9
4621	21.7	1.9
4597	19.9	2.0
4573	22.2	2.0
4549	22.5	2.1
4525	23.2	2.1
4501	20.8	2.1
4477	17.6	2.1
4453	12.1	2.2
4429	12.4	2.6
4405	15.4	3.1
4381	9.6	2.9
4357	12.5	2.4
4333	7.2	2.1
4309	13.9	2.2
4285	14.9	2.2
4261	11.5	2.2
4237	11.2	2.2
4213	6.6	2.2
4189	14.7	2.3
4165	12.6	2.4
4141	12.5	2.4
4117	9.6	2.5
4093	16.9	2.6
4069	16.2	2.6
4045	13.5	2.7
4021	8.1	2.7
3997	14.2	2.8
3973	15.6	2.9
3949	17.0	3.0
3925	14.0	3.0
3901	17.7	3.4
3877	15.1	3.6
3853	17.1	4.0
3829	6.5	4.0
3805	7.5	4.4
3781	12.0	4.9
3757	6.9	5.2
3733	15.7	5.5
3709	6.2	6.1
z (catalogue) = 0.130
